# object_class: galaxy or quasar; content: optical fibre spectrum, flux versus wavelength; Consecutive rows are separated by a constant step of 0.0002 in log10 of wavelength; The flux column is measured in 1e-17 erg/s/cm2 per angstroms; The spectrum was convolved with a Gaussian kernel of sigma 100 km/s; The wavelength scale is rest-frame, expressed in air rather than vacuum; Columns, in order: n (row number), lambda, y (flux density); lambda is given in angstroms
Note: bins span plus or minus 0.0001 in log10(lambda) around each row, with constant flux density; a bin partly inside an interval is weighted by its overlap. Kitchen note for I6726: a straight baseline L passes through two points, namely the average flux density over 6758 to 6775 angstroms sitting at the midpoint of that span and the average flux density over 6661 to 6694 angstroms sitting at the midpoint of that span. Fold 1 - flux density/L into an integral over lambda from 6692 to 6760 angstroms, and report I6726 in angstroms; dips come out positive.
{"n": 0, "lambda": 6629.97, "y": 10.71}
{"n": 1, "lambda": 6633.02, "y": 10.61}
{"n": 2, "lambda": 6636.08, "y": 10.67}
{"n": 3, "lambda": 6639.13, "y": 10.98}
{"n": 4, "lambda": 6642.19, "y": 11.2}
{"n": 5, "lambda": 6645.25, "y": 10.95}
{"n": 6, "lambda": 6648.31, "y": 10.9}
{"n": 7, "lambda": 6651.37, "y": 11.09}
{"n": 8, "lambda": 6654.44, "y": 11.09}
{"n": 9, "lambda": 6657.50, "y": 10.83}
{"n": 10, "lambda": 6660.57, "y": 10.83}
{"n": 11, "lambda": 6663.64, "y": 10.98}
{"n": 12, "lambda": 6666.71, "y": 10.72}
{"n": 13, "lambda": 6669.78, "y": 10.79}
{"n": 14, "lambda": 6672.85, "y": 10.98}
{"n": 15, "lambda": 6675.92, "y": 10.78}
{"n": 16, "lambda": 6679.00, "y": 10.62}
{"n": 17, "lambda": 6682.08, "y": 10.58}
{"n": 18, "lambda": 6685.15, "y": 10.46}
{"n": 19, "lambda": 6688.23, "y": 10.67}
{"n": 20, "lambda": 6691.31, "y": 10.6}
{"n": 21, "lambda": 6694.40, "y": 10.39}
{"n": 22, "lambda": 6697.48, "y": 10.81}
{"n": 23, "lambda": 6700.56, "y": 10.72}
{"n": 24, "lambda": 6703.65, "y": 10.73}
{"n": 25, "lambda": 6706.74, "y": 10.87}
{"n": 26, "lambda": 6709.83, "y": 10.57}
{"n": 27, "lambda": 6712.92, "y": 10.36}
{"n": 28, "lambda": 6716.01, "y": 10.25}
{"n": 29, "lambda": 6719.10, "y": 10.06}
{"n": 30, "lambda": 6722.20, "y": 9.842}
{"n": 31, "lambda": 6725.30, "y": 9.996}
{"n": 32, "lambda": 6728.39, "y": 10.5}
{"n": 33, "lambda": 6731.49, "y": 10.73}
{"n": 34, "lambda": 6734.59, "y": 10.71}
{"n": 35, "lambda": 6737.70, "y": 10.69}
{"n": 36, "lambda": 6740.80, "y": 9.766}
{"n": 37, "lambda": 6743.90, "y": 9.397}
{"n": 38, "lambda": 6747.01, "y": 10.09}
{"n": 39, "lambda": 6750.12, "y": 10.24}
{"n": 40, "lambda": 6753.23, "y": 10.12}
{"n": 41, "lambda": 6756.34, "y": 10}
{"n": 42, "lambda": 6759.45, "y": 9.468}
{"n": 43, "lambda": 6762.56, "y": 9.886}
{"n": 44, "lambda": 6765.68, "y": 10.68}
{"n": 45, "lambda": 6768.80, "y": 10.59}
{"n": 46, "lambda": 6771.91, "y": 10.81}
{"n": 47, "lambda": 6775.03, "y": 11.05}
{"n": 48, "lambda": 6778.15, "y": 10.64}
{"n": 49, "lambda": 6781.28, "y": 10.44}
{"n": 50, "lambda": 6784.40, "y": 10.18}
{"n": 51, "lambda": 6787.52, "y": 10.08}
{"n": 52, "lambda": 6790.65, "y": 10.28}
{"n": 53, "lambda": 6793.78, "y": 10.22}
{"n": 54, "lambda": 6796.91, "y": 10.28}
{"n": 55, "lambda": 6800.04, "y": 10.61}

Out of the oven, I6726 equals 1.4 angstroms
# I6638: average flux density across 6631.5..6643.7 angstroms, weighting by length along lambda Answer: 10.9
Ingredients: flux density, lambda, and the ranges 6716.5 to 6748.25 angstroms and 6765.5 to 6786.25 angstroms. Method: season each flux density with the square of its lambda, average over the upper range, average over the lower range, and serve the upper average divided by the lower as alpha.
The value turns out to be 1.1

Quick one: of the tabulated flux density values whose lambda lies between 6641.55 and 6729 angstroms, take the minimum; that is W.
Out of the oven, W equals 9.842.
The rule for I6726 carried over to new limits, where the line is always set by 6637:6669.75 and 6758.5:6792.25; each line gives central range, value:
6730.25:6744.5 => 0.35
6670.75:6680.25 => 0.04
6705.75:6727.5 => 0.79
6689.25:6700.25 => 0.14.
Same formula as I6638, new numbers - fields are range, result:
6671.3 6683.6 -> 10.7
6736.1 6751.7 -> 10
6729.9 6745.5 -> 10.3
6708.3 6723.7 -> 10.2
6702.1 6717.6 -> 10.6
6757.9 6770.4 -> 10.2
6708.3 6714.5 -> 10.5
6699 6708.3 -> 10.8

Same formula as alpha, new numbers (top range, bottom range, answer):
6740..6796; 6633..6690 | 0.97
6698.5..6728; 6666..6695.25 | 0.98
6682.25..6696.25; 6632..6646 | 0.98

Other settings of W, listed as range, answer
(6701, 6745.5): 9.397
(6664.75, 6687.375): 10.46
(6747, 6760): 9.468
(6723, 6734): 9.996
